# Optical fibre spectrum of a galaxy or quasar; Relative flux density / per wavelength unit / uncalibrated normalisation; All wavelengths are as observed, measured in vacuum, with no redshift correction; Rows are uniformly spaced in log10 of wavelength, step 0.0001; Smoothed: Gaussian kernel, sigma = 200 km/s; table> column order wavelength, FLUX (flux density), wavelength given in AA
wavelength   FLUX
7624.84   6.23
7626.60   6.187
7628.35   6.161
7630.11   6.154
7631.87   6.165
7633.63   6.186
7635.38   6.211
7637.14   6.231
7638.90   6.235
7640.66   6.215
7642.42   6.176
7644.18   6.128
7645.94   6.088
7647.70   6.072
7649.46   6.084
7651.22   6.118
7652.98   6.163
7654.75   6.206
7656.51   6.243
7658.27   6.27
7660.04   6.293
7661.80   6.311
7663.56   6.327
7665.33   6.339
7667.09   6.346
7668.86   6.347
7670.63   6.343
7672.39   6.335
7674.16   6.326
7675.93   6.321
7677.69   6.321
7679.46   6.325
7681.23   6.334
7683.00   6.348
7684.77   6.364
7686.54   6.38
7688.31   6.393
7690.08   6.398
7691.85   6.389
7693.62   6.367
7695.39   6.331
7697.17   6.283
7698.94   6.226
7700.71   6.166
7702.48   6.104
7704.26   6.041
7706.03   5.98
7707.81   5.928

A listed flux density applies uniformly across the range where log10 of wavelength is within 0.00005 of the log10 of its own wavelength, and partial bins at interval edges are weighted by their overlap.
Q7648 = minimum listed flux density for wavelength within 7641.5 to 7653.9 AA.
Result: 6.072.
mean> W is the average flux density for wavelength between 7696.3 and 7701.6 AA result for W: 6.24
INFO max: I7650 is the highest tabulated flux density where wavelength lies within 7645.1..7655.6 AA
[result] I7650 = 6.206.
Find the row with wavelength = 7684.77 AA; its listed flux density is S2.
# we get 6.364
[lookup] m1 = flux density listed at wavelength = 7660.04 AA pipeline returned 6.293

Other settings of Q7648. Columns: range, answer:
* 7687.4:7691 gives 6.393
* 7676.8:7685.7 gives 6.321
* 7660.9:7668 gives 6.311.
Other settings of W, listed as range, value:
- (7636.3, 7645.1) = 6.19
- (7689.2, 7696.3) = 6.37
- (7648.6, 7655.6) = 6.14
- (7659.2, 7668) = 6.33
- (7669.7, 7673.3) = 6.34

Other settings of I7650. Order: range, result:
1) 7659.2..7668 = 6.346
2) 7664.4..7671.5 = 6.347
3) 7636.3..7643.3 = 6.235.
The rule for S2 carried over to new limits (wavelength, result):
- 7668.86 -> 6.347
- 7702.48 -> 6.104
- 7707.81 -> 5.928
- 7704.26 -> 6.041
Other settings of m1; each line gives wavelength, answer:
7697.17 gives 6.283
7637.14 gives 6.231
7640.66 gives 6.215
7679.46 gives 6.325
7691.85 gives 6.389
